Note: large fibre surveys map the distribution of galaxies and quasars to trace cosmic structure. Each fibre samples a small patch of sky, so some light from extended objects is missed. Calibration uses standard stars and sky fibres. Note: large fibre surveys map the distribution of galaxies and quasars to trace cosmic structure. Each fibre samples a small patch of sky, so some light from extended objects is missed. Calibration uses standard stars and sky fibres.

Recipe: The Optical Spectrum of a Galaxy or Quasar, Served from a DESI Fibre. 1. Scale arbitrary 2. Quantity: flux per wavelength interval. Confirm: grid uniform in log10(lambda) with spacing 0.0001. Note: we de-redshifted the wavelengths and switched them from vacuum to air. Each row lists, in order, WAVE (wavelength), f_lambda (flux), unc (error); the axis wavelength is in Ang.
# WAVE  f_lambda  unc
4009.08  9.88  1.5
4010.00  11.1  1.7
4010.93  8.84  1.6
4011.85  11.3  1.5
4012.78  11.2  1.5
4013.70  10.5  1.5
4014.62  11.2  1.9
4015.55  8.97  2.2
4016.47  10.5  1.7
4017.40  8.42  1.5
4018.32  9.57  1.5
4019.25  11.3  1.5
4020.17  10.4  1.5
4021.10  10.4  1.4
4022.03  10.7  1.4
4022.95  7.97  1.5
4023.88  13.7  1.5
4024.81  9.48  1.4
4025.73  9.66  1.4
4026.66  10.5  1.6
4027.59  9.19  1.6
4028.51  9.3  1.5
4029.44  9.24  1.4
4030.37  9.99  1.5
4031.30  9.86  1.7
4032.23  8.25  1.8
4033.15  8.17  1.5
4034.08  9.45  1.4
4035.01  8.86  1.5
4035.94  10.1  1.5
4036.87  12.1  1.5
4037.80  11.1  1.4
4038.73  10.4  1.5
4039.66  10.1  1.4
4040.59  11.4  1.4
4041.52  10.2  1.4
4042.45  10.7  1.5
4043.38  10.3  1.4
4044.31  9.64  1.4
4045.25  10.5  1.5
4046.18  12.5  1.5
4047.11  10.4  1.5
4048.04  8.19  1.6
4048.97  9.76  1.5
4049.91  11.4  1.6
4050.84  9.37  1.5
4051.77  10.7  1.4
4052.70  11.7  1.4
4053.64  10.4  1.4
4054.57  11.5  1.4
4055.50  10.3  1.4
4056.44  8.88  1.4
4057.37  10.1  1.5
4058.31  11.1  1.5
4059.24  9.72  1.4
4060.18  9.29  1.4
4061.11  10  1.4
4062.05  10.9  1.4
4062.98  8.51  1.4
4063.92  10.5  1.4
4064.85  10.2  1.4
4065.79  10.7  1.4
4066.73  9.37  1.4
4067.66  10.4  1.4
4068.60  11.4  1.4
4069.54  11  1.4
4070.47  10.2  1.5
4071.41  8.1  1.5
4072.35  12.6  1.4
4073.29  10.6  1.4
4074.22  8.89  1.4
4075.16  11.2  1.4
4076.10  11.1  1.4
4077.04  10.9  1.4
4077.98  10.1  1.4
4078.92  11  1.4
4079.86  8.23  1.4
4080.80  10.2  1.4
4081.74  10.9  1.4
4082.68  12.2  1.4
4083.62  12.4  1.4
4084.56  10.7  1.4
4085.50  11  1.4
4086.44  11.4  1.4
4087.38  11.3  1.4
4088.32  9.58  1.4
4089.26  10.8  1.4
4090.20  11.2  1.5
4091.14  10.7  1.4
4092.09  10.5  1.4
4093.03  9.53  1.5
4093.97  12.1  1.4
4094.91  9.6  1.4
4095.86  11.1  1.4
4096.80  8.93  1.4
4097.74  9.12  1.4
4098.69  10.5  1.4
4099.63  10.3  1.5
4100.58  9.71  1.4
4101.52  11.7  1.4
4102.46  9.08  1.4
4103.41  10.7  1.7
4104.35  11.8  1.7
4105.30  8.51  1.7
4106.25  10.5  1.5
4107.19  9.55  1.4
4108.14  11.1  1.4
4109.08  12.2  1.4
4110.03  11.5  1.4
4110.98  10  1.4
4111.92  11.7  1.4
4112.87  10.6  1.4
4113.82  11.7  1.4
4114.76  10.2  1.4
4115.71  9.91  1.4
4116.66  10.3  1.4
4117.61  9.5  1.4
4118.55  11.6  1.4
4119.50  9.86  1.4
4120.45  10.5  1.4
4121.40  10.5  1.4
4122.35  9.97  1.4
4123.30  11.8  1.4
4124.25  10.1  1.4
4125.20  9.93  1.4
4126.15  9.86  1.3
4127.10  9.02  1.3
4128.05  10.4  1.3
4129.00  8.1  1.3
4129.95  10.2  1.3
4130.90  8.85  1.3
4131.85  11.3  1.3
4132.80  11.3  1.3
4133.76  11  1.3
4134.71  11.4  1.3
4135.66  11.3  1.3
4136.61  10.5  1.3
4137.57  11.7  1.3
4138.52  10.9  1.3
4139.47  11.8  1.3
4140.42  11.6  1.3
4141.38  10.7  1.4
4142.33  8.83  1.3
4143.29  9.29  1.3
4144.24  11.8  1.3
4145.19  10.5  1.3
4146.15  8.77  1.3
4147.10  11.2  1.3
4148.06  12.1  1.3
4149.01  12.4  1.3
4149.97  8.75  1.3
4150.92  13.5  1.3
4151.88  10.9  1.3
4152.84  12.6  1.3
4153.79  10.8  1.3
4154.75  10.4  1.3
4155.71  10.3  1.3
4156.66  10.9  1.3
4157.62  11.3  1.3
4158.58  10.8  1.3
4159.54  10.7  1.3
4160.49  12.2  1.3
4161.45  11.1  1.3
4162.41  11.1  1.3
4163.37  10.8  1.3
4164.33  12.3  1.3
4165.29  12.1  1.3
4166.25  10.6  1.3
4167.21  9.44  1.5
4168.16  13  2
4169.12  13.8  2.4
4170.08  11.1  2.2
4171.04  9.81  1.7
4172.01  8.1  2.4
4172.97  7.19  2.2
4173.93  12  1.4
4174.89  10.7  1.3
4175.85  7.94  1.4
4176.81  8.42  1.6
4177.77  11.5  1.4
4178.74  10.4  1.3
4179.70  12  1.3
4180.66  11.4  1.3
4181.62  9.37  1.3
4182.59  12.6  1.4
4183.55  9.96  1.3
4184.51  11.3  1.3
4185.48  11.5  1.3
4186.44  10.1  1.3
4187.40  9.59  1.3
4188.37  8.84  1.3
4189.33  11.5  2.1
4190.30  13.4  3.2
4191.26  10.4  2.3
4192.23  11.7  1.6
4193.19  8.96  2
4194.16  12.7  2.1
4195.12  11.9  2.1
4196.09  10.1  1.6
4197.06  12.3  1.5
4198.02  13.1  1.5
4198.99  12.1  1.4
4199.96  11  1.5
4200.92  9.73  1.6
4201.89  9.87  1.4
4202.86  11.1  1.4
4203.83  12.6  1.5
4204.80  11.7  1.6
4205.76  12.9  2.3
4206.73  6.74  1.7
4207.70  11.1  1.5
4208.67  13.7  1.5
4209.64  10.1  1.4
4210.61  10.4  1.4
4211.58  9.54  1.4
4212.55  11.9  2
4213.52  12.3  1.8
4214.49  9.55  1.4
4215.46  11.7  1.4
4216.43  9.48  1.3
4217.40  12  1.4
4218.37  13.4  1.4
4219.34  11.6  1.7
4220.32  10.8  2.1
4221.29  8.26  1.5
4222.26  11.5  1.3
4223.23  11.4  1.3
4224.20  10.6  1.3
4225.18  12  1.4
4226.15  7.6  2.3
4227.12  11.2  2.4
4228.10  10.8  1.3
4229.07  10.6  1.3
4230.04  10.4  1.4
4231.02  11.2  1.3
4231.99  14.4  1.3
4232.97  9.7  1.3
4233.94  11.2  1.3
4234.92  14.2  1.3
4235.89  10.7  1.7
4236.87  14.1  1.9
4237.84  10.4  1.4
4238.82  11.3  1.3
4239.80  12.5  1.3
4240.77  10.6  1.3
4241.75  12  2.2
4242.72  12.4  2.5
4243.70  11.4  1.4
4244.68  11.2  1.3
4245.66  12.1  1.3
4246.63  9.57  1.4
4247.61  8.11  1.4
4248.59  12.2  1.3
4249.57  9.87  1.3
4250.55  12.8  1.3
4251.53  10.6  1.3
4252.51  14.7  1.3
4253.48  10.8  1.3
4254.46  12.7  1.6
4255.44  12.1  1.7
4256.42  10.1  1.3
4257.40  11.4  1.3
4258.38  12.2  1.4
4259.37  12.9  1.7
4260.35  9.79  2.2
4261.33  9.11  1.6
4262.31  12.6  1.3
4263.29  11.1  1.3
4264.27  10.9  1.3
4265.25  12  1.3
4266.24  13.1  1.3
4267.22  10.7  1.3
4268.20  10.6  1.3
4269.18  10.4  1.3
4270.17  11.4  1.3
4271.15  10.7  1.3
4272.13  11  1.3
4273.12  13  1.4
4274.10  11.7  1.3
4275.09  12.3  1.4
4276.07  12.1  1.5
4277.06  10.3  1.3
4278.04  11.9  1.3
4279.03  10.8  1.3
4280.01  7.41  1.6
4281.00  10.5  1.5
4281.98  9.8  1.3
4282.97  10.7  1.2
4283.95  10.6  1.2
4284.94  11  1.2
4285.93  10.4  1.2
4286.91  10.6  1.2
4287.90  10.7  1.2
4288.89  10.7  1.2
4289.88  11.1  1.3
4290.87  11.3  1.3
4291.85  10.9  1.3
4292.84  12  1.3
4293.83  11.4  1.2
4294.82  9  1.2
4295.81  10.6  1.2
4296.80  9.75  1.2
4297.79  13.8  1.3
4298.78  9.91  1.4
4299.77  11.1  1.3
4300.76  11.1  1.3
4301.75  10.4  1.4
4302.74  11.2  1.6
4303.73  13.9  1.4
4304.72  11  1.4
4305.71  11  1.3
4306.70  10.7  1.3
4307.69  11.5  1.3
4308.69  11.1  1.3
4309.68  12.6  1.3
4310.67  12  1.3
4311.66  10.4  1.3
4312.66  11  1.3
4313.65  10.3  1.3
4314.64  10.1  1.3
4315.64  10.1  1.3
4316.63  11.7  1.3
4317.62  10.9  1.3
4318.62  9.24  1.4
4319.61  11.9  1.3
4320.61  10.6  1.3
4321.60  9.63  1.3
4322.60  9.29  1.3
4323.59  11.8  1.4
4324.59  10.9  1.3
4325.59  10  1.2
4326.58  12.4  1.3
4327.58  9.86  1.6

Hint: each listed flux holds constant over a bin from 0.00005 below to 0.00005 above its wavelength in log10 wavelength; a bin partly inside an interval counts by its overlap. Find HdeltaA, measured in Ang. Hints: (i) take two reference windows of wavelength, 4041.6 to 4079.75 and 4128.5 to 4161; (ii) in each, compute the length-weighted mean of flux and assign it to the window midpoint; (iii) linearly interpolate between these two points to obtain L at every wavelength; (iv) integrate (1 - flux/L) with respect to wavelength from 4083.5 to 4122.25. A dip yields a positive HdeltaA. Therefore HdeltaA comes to 0.1 Ang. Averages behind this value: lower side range 10.3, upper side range 10.8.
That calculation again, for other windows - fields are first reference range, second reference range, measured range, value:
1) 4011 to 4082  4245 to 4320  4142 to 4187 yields -0.6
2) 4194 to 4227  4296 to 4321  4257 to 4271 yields -0.3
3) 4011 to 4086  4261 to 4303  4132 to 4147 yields -0.3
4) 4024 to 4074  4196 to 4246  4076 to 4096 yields -0.6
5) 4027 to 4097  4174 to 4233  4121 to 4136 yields 0.4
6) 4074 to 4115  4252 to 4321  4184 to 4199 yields -0.4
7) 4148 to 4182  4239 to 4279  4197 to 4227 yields 0.3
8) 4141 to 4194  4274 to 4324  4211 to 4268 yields -2.4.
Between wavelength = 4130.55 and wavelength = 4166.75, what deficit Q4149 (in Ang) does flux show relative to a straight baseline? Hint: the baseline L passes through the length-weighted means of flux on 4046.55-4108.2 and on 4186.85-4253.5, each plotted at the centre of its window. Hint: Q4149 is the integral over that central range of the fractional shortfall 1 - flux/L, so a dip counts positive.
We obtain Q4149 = -0.8 Ang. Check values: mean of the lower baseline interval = 10.4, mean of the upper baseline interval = 11.2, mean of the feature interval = 11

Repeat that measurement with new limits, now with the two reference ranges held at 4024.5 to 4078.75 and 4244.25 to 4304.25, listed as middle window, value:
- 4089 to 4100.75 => 0.1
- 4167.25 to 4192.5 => 0.2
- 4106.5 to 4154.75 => -0.7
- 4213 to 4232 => -0.1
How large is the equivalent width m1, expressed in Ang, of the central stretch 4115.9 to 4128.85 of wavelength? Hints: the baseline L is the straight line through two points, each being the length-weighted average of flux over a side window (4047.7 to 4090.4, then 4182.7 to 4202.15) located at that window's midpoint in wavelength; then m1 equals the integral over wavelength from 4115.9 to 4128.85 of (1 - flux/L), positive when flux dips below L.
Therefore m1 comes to 0.6 Ang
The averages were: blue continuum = 10.4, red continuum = 11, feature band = 10.2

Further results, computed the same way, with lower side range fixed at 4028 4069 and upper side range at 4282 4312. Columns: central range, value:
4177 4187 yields -0.3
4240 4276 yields -1.6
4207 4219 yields -0.5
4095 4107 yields 0.3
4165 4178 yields 0.3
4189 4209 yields -1.2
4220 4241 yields -0.7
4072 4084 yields -0.6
